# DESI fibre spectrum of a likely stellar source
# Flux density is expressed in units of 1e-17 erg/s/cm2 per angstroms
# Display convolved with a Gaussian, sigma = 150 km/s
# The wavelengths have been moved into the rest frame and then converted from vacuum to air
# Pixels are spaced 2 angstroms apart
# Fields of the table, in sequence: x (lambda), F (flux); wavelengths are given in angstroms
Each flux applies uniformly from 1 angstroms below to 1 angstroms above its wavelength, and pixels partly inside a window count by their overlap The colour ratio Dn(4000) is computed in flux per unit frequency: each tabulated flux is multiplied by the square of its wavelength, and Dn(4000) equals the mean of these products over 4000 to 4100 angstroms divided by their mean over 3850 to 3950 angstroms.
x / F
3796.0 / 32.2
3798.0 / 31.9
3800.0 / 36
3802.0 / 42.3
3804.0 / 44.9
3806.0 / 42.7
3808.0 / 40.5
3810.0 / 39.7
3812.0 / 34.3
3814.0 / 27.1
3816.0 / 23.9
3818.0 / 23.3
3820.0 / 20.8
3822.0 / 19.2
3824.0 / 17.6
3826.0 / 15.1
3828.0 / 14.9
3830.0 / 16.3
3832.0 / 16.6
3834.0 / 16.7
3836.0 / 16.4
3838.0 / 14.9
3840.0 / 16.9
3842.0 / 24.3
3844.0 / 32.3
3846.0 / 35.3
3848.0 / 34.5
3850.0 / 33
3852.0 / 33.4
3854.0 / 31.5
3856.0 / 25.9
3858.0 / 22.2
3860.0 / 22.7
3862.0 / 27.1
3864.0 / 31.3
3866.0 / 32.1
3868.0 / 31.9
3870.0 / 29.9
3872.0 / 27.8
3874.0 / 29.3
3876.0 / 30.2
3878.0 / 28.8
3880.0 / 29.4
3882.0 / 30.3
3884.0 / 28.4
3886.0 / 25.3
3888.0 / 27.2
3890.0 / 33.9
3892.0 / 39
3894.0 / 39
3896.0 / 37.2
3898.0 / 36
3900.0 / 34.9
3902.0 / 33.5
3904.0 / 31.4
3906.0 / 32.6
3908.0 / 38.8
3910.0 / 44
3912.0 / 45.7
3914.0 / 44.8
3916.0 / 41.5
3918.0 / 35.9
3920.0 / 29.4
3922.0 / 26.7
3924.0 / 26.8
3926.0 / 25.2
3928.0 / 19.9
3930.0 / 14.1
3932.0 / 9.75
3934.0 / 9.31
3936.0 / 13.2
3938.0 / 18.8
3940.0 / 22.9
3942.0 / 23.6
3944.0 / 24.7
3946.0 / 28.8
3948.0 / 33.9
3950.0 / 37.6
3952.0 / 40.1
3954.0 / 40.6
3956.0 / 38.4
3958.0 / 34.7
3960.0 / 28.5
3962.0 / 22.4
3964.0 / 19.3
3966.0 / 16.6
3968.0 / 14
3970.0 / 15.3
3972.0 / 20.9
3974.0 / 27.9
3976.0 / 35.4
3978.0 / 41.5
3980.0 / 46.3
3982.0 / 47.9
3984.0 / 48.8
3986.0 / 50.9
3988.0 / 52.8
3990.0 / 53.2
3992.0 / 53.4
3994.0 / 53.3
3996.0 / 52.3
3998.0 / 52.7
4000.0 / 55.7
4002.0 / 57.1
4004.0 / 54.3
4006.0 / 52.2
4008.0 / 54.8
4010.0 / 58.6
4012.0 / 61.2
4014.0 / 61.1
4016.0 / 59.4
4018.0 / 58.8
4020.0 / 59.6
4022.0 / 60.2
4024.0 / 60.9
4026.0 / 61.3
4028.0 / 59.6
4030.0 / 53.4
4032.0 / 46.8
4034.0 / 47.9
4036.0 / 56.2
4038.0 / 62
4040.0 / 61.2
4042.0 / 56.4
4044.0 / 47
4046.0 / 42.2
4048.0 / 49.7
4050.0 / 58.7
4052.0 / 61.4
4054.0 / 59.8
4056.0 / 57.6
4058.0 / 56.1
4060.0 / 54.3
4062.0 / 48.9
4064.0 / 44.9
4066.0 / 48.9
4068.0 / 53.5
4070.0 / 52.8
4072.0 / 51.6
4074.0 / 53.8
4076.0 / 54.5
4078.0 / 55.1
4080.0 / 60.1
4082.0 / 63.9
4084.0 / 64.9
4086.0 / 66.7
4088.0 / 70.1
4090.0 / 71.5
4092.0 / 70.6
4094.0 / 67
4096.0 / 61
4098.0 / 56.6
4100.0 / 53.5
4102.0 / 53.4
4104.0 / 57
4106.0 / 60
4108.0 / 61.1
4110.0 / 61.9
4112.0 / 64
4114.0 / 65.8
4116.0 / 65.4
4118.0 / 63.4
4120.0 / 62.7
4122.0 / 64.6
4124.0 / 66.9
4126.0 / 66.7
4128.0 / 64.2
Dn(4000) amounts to 2.09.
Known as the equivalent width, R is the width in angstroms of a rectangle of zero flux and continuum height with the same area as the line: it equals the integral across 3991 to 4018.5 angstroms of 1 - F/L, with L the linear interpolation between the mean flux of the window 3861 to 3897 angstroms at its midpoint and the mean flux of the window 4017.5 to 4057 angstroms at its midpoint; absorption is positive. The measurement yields -2.8 angstroms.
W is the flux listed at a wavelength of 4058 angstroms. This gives 56.1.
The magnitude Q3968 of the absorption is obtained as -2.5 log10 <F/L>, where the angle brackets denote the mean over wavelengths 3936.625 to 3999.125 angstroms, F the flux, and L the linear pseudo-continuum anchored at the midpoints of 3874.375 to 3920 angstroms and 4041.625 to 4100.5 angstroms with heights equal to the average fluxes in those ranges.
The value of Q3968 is 0.25 mag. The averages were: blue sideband 34.7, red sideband 57.1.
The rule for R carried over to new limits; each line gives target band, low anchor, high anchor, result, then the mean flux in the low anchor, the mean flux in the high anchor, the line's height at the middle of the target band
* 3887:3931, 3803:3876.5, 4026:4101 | 2.9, 26.9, 56.8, 36.2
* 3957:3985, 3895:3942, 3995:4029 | 9.6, 29.1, 57.6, 45.1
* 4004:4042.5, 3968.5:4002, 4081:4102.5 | -4.7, 44.2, 63.8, 51.2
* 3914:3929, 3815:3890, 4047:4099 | 2.2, 25.4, 58.2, 35.7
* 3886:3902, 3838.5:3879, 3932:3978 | -4.0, 28.8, 25.8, 27.7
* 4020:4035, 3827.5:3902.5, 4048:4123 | -1.5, 28.2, 59.3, 51.1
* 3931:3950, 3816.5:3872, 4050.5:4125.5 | 8.4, 24.4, 59.6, 38.3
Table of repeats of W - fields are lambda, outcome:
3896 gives 37.2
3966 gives 16.6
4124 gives 66.9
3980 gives 46.3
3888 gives 27.2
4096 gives 61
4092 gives 70.6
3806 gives 42.7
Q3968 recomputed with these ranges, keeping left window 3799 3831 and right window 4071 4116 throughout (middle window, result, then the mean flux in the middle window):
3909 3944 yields 0.48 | 26.5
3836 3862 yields 0.21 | 26.8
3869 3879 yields 0.21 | 29.2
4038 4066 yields 0.05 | 53.8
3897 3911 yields 0.09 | 35.9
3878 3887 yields 0.27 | 28.4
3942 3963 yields 0.35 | 32.5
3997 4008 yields -0.08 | 54.4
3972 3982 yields 0.27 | 37.1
